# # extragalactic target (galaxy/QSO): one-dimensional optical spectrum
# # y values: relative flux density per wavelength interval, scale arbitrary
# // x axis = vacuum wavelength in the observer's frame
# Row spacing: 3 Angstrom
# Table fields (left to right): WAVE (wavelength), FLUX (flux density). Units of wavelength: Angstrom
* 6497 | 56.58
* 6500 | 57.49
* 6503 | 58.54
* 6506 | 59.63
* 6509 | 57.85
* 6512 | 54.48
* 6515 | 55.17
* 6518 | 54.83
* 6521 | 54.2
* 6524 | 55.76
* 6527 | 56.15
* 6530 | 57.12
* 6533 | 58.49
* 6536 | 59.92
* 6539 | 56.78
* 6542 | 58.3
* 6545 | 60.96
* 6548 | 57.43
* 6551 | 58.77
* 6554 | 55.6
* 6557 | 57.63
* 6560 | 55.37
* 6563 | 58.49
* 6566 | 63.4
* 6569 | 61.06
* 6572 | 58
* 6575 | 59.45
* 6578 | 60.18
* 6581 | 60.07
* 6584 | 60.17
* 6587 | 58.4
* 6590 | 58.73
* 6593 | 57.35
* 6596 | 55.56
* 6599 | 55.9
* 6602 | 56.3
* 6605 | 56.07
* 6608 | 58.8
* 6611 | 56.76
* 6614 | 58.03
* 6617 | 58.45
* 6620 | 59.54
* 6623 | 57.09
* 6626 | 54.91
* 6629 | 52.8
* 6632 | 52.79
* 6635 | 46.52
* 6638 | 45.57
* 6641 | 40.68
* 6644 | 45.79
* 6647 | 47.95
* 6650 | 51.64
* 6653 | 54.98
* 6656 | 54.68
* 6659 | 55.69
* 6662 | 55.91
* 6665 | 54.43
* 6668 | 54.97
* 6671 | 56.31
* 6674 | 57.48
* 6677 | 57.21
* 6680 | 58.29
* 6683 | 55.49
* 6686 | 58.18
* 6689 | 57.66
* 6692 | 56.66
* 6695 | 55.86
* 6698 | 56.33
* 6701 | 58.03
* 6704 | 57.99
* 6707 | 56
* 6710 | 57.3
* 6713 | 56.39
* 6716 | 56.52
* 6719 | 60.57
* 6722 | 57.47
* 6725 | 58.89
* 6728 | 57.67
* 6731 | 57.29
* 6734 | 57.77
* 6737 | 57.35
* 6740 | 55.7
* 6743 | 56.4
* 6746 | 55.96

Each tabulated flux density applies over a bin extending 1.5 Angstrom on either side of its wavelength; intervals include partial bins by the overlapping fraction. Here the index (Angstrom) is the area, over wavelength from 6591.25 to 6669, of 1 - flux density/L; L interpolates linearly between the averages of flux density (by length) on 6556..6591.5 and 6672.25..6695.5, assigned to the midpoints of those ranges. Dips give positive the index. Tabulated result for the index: 5.8 Angstrom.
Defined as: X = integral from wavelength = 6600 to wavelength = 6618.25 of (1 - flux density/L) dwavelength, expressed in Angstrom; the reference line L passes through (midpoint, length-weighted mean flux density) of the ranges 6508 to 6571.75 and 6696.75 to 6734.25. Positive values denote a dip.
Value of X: 0.1 Angstrom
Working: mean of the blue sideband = 57.5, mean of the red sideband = 57.6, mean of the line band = 57.3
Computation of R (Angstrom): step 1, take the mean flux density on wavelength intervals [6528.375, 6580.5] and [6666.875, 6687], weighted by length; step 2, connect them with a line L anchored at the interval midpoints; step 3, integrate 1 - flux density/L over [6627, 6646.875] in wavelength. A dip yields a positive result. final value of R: 3.41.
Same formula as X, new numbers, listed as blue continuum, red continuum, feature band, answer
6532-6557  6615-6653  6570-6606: -2.1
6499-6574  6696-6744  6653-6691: 0.7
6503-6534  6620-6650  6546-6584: -3.6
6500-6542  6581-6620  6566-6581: -0.7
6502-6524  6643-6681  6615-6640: 0.7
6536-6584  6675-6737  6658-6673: 0.6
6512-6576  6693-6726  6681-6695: 0.1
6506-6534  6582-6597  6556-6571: -0.5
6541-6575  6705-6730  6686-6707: 0.2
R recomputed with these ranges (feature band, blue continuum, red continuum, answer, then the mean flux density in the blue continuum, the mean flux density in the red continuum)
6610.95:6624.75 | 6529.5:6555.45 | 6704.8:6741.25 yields 0.0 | 58.2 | 57.4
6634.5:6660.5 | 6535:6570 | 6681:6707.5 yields 3.7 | 58.6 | 57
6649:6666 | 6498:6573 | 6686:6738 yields 0.8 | 57.6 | 57.4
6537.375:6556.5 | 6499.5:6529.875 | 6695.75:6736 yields -0.5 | 56.4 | 57.5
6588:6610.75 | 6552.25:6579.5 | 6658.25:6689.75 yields 0.4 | 58.8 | 56.5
